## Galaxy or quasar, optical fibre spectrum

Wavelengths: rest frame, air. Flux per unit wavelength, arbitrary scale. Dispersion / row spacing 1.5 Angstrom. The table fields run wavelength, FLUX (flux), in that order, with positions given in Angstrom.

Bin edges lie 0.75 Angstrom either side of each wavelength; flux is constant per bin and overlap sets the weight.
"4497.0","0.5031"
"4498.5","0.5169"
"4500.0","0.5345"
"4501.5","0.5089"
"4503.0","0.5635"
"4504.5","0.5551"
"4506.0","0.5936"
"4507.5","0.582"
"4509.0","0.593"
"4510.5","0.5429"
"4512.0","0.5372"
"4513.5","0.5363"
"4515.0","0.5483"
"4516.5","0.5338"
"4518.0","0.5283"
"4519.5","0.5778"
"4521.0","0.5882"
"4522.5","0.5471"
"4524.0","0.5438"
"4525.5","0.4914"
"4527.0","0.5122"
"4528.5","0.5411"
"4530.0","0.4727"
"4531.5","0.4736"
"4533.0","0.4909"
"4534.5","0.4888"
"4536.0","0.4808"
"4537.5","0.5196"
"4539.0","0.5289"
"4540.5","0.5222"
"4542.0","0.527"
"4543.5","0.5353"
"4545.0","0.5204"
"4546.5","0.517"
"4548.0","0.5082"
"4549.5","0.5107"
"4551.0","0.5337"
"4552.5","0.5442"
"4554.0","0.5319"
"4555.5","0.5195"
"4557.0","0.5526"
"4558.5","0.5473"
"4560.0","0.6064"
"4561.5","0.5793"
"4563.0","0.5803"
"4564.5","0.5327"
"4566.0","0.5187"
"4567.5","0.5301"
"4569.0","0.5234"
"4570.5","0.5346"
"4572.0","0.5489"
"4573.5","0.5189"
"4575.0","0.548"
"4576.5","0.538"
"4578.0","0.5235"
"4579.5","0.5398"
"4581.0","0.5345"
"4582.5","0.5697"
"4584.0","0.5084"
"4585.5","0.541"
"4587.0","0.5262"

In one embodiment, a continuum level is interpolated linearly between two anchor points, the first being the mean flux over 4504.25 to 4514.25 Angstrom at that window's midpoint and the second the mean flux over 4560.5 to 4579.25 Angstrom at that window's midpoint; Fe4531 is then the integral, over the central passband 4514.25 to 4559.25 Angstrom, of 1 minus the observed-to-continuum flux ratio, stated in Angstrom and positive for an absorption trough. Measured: 2.3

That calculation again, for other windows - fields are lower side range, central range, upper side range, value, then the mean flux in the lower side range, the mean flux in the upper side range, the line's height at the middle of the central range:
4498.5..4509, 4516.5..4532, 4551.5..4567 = 0.7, 0.556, 0.551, 0.554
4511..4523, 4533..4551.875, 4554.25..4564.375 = 1.4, 0.55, 0.561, 0.556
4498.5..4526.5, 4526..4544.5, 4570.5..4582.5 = 1.3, 0.549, 0.538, 0.545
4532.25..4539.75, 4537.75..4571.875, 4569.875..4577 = -1.1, 0.502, 0.538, 0.52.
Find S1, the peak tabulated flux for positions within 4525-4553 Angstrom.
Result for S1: 0.5442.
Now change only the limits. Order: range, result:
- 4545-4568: 0.6064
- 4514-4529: 0.5882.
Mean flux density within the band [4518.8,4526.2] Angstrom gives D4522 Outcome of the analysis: 0.55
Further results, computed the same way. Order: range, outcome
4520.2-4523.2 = 0.568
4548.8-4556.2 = 0.528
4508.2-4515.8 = 0.552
